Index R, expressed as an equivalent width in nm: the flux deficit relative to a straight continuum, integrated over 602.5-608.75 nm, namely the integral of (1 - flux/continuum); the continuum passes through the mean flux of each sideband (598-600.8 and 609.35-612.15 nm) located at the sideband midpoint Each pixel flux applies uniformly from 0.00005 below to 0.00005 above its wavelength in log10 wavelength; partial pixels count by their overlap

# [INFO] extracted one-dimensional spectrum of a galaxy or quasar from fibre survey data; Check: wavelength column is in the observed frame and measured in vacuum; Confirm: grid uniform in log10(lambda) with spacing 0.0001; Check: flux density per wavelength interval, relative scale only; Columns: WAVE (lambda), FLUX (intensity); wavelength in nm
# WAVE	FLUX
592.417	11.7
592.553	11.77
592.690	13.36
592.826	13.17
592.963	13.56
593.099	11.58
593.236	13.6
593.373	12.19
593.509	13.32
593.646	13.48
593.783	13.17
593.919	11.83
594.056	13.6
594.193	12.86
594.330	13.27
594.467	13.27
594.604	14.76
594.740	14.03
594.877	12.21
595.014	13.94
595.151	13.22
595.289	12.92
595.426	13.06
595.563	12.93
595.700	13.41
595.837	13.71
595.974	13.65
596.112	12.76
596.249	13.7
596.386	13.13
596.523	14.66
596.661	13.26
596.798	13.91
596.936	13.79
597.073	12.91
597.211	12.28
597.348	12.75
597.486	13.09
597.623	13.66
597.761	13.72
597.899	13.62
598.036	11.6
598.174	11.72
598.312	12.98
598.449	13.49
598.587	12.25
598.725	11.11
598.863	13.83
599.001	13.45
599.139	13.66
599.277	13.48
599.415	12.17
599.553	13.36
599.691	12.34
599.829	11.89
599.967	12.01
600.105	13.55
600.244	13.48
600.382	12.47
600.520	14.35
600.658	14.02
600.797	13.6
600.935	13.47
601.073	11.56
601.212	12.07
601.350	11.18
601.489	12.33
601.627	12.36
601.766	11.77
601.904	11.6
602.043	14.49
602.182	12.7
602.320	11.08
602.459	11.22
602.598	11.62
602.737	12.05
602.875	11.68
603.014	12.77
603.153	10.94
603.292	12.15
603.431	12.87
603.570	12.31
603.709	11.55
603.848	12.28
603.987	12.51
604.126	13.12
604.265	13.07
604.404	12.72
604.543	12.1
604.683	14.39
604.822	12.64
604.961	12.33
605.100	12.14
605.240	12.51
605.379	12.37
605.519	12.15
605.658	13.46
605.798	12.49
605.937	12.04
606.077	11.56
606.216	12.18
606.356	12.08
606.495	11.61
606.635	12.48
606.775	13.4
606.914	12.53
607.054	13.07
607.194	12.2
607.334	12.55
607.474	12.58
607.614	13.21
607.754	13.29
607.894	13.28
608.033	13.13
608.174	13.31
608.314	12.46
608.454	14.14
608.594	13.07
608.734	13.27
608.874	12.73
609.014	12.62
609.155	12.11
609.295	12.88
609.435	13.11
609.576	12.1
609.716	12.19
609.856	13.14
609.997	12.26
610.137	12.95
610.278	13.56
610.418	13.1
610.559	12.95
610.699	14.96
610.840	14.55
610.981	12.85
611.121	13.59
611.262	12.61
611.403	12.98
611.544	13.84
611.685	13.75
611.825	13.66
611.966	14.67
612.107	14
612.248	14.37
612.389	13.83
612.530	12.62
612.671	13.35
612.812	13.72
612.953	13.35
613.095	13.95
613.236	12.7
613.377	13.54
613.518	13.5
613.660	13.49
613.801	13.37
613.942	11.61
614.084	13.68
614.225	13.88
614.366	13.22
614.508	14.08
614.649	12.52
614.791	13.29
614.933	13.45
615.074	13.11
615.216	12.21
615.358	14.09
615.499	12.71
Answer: 0.27 nm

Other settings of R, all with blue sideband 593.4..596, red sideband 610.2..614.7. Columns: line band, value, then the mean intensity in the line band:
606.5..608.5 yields 0.08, 12.9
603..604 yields 0.09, 12.1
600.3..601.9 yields 0.09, 12.6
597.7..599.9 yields 0.09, 12.8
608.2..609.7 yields 0.07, 12.8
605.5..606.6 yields 0.10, 12.2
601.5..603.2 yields 0.17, 12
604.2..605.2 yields 0.05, 12.8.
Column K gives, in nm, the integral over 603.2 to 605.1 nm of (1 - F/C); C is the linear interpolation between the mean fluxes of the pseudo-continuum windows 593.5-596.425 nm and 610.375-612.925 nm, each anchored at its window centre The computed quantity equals 0.13 nm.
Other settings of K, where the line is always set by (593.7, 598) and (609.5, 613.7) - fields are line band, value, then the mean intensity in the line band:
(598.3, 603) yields 0.26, 12.6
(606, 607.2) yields 0.09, 12.4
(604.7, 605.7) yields 0.06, 12.6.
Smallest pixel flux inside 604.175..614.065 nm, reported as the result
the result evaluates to 11.56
